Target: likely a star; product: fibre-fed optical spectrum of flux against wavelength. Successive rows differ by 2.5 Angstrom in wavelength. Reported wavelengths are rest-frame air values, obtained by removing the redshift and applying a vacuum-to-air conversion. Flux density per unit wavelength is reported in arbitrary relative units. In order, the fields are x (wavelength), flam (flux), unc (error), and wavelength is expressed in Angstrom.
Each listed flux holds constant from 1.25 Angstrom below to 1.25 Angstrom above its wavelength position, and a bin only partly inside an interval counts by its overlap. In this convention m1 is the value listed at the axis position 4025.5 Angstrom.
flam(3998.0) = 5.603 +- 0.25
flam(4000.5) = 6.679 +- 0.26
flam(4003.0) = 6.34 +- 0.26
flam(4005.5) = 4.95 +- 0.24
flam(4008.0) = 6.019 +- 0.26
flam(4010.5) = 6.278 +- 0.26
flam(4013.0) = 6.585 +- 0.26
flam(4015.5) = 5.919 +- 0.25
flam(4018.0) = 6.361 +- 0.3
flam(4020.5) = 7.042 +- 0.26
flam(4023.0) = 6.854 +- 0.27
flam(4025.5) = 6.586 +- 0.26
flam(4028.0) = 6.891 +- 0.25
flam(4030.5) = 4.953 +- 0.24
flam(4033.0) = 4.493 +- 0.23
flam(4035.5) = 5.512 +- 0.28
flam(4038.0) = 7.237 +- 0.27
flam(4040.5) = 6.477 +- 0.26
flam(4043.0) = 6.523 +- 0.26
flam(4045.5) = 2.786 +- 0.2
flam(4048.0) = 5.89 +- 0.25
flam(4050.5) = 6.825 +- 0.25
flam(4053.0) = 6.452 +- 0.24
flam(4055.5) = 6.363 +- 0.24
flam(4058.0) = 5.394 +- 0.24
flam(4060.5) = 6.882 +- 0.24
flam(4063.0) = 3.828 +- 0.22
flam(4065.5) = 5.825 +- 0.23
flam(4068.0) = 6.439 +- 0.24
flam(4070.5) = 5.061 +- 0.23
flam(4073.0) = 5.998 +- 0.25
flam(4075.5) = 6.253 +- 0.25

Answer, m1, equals 6.586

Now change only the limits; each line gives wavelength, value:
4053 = 6.452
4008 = 6.019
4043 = 6.523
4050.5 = 6.825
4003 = 6.34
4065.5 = 5.825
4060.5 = 6.882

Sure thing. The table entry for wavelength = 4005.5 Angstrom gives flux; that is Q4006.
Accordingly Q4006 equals 4.95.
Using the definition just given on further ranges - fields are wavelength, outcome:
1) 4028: 6.891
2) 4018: 6.361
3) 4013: 6.585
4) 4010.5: 6.278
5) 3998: 5.603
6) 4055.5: 6.363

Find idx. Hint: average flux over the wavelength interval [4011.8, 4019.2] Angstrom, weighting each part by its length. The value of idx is 6.29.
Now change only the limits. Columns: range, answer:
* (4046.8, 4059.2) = 6.19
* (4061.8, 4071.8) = 5.3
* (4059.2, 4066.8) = 5.52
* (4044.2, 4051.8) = 5.18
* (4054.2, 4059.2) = 5.89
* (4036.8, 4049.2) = 5.78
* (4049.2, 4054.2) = 6.63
